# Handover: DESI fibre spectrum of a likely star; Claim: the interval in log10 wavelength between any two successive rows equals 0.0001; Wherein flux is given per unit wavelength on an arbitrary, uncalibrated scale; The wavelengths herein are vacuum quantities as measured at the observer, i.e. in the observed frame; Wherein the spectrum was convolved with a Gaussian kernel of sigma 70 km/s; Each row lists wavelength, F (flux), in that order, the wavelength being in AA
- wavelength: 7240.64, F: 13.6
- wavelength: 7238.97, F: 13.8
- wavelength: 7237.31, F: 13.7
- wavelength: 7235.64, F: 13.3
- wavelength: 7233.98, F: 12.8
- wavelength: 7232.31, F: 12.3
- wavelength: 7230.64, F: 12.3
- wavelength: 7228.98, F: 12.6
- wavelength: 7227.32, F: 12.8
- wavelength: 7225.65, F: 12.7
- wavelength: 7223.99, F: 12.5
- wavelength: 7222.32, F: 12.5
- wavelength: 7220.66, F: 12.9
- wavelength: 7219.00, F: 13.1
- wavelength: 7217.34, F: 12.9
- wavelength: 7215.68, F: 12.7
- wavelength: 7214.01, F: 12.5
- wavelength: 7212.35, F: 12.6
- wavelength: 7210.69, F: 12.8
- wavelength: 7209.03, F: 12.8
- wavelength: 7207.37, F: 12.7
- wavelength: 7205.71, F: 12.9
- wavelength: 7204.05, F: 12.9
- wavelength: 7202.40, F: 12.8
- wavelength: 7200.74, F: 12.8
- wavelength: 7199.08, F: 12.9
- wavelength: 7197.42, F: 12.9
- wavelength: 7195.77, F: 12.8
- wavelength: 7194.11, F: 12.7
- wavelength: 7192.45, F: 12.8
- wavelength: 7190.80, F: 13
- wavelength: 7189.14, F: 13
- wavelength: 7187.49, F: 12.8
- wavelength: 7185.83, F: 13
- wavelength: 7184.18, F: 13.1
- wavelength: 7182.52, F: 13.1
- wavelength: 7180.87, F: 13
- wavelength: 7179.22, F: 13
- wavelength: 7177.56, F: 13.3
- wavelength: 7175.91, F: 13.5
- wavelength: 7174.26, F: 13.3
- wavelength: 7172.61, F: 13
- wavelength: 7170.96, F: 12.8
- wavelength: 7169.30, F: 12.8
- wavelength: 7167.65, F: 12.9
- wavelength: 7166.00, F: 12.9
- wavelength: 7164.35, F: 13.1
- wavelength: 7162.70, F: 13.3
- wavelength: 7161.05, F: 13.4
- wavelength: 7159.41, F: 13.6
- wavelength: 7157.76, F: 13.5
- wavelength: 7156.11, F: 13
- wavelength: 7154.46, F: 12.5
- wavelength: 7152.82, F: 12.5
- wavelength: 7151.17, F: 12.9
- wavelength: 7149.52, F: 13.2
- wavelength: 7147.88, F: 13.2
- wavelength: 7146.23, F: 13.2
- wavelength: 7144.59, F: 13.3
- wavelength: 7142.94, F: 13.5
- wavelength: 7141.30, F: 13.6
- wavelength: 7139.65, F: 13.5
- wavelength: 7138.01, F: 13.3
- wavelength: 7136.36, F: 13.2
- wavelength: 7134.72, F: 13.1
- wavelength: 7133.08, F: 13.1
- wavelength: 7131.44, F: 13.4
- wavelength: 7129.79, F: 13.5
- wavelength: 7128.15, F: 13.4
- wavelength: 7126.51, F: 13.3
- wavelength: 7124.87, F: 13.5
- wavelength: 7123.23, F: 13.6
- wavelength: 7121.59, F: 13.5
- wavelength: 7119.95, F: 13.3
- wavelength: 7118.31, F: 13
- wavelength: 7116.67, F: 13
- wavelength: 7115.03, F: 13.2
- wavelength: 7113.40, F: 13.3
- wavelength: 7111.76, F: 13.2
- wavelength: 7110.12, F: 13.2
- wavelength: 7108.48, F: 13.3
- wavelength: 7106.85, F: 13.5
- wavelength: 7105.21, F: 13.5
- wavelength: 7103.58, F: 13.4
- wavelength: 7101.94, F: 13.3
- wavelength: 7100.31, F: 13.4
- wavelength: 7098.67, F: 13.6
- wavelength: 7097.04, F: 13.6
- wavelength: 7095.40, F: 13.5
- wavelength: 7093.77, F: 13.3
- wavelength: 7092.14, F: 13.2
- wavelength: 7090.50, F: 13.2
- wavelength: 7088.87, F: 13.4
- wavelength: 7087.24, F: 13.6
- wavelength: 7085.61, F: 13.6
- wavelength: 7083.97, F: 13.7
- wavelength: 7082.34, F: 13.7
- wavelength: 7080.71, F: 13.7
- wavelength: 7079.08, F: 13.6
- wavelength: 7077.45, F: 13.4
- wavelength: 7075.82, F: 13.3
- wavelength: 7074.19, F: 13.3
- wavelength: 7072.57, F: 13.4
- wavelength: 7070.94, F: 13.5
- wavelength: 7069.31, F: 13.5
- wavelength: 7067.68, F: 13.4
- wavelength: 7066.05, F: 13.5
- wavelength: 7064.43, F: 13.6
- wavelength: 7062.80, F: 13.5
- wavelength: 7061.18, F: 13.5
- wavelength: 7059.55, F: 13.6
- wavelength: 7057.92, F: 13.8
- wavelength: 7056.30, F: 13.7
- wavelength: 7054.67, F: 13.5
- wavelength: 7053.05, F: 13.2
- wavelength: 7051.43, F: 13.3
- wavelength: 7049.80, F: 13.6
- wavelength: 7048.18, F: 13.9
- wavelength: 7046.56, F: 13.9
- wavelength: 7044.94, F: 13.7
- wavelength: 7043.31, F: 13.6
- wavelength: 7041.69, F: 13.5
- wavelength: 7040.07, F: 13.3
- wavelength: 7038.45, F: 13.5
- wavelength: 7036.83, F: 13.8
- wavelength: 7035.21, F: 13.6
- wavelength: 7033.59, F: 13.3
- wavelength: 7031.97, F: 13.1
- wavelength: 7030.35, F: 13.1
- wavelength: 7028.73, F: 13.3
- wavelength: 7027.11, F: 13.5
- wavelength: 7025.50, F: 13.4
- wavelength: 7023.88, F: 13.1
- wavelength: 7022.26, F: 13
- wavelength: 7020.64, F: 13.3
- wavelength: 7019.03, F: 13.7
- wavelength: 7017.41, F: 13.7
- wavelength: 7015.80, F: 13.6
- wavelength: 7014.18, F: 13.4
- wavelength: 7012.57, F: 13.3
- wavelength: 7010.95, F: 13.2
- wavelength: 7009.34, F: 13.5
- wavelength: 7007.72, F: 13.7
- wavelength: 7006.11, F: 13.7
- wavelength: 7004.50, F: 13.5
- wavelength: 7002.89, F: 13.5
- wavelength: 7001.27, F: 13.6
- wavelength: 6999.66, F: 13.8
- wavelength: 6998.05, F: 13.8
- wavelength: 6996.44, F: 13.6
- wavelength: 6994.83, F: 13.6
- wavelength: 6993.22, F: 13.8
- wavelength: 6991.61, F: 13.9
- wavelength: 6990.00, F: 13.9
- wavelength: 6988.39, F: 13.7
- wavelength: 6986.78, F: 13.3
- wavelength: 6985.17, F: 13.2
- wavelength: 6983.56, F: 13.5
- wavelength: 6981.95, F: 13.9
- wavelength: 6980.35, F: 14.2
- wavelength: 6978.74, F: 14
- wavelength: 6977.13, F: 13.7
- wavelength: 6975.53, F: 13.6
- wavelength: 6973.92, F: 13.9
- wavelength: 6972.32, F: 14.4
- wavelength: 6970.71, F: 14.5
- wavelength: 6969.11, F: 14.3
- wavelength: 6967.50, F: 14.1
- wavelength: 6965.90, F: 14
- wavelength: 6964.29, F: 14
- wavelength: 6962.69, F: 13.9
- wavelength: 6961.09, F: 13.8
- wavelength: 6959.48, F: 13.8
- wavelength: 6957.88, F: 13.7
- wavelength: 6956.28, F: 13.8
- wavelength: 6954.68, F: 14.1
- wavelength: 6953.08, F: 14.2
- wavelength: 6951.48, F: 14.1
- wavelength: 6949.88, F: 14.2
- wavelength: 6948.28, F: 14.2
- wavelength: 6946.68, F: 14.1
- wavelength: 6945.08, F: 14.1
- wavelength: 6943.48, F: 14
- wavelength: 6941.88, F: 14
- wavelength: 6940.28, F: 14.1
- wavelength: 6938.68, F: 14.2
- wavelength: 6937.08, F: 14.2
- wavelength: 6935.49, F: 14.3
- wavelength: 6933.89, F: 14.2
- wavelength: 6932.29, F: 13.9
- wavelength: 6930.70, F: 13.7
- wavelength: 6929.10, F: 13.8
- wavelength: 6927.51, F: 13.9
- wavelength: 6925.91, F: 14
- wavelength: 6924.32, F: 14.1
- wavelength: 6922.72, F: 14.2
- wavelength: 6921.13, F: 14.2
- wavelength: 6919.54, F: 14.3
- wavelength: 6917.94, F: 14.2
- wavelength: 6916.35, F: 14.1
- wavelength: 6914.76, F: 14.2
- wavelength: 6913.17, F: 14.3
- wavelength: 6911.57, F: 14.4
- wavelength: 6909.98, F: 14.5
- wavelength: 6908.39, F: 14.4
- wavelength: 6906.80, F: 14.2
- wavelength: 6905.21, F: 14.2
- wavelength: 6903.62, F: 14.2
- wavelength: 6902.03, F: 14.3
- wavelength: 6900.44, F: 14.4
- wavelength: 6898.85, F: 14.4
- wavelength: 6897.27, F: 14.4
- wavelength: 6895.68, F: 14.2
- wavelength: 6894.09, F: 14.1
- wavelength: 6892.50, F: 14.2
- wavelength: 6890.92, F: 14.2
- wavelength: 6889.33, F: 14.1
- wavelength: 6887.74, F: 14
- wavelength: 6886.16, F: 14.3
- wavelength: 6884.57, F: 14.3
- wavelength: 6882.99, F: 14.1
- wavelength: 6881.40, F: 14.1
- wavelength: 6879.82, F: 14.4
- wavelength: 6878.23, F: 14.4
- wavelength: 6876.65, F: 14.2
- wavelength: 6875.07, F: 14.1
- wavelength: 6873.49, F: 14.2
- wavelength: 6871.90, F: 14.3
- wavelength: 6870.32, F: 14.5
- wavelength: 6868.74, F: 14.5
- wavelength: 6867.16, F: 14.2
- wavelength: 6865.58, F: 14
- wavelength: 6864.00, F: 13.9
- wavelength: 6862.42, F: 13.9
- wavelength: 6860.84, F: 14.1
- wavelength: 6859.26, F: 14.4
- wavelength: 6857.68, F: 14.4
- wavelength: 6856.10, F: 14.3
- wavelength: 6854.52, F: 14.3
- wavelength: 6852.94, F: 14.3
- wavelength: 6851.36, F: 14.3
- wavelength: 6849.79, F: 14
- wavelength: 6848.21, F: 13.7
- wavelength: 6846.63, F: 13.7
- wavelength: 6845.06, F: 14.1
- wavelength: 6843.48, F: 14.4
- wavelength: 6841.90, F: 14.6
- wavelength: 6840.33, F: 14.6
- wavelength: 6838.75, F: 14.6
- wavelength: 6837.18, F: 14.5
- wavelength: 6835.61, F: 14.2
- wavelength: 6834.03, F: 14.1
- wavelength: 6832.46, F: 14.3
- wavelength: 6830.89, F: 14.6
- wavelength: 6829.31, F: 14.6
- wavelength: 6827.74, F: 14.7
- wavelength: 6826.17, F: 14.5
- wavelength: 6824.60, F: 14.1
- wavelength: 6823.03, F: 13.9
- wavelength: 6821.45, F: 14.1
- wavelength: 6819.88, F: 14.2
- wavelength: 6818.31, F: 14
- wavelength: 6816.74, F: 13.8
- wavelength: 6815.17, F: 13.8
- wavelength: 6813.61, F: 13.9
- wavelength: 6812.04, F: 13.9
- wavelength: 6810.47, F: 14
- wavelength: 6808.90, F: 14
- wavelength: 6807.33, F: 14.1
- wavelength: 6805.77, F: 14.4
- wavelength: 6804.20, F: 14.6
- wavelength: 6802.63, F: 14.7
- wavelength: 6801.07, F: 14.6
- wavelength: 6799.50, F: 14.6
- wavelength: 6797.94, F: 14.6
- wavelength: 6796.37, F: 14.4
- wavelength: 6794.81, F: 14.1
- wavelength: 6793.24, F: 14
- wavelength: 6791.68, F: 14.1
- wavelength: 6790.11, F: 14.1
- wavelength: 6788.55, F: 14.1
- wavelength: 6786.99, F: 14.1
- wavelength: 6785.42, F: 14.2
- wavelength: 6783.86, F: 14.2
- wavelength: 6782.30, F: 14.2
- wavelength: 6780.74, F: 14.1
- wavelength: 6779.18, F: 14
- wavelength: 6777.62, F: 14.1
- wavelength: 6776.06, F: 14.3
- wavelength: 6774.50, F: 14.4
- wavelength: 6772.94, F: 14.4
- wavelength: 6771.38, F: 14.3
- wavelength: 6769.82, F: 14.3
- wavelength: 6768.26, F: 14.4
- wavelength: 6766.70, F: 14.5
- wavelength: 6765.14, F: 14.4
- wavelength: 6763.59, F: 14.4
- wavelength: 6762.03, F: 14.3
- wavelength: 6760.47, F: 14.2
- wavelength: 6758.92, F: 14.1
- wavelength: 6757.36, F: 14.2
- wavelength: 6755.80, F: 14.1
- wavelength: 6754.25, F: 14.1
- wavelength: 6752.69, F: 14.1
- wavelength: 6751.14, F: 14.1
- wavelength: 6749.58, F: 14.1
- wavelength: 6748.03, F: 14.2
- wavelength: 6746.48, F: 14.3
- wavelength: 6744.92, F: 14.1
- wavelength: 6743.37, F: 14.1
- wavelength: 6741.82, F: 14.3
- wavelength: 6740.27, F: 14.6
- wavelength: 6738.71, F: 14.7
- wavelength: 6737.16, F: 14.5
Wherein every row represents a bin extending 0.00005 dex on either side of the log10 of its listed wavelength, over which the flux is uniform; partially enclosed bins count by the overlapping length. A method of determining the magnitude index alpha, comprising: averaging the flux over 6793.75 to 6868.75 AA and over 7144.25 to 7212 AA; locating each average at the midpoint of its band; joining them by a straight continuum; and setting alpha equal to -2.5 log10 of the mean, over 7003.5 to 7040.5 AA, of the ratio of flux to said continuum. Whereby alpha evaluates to 0.01 mag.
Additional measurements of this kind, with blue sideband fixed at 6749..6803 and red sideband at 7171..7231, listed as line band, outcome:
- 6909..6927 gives -0.033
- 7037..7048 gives -0.019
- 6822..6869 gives -0.018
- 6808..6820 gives 0.015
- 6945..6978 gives -0.030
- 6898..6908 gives -0.036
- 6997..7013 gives -0.005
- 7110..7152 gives -0.016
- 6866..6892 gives -0.025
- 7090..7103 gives -0.015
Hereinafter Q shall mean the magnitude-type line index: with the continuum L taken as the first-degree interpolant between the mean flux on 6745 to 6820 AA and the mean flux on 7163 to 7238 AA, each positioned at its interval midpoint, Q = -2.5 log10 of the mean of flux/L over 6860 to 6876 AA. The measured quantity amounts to -0.02 mag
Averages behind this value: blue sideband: 14.2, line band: 14.2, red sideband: 12.9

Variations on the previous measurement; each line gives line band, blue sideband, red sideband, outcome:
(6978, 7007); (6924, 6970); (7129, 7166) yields 0.012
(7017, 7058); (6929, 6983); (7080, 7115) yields 0.017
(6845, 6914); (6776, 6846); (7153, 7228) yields -0.016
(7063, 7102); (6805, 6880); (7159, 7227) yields -0.012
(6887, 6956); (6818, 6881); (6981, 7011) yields -0.016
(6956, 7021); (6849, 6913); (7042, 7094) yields 0.007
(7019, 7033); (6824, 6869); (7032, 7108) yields 0.032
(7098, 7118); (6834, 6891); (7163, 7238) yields -0.006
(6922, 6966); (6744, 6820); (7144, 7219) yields -0.024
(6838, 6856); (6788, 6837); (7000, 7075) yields -0.009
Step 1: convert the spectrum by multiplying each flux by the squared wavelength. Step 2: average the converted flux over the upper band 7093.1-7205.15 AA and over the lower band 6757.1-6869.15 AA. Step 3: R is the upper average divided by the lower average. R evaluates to 1.0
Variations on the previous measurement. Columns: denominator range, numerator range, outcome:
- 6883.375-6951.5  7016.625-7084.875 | 0.99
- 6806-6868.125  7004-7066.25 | 1.01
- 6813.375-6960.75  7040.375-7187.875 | 1.00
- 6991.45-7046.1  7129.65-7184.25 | 1.01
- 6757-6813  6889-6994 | 1.03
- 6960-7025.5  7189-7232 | 0.99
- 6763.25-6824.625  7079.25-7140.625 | 1.03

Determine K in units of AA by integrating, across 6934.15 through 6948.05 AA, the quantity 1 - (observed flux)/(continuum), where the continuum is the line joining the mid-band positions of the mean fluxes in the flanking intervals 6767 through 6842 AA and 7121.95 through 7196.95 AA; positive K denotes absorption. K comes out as -0.30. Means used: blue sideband 14.3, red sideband 13.1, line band 14.1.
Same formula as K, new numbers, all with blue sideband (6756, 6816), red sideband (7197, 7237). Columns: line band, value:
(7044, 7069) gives -0.5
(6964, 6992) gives -0.6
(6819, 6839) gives -0.3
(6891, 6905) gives -0.4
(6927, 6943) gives -0.4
